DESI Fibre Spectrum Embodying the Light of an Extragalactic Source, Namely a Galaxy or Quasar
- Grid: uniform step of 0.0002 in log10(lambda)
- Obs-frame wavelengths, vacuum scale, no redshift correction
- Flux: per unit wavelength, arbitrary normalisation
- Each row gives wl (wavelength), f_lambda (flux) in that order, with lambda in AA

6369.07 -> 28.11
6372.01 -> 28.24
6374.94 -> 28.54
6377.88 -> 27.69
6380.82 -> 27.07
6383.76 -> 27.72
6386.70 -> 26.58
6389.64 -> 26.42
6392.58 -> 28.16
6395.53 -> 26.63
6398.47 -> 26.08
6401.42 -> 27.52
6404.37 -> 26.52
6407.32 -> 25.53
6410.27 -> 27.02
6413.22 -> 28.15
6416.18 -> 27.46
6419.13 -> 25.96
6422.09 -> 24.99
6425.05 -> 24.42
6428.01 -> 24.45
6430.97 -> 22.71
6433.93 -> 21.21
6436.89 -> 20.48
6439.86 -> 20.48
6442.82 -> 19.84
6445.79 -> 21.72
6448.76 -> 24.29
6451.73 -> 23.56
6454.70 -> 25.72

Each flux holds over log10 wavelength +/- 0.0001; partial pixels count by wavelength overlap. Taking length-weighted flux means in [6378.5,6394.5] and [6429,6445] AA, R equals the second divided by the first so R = 0.78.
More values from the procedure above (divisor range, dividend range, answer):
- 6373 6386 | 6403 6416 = 0.97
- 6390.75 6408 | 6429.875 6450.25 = 0.80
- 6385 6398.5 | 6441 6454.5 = 0.84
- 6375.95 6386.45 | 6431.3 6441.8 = 0.76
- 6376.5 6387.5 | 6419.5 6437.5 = 0.86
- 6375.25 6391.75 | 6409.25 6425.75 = 0.97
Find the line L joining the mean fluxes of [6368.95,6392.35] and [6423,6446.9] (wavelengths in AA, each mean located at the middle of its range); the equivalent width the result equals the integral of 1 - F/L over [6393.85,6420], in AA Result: -2.1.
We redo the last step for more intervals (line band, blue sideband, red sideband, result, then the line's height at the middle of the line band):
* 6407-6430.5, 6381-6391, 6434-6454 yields -1.76 AA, 24.1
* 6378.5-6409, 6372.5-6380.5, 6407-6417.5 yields 0.83 AA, 27.6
